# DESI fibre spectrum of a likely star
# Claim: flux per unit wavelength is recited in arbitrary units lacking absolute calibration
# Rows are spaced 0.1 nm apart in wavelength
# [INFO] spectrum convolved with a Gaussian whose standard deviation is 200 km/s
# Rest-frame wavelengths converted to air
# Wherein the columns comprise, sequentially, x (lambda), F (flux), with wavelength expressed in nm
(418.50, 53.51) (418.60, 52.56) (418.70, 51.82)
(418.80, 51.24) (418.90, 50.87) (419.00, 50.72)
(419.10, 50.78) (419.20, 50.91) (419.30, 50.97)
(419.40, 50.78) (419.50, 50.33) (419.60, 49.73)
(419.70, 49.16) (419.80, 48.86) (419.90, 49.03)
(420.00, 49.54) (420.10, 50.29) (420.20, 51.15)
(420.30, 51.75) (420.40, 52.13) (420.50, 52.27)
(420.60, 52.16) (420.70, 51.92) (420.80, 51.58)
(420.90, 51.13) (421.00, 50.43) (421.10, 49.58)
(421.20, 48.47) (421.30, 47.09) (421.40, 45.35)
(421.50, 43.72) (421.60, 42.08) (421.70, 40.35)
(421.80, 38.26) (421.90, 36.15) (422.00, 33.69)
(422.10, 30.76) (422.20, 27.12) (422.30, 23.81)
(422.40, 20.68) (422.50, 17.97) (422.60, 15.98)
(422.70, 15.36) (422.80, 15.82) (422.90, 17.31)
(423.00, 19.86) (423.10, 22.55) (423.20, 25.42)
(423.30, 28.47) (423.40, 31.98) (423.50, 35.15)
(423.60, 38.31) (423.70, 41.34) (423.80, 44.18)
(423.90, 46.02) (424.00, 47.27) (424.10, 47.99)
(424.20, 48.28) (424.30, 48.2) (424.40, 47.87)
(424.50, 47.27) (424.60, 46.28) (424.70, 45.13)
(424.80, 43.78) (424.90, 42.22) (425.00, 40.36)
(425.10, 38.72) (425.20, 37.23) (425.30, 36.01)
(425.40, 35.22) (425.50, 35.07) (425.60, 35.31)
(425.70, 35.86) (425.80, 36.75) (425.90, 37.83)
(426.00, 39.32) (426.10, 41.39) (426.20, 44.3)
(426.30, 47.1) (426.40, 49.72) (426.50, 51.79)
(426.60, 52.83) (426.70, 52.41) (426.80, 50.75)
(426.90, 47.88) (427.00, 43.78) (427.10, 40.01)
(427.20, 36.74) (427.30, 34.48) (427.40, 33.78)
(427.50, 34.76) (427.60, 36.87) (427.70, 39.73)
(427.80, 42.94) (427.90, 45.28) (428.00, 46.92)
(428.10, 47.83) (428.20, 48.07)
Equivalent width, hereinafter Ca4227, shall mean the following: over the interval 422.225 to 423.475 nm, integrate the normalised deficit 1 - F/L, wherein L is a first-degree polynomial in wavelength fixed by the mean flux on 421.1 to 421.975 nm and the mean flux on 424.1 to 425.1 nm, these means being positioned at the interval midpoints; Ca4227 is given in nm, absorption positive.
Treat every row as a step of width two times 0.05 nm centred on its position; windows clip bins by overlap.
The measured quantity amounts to 0.63 nm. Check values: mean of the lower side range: 42.8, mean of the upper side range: 45.3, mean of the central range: 21.7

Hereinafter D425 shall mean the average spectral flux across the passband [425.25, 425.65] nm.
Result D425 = 35.4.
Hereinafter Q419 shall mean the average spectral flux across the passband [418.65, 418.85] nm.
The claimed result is 51.5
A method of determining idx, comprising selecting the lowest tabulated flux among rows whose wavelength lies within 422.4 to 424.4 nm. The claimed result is 15.36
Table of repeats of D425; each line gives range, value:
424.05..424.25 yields 48.1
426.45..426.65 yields 52.3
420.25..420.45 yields 51.9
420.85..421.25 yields 49.9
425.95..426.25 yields 41.7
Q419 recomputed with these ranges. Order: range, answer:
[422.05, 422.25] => 28.9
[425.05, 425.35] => 37.3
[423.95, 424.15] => 47.6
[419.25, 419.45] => 50.9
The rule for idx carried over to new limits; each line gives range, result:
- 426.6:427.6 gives 33.78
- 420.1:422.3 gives 23.81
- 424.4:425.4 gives 35.22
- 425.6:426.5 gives 35.31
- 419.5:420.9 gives 48.86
